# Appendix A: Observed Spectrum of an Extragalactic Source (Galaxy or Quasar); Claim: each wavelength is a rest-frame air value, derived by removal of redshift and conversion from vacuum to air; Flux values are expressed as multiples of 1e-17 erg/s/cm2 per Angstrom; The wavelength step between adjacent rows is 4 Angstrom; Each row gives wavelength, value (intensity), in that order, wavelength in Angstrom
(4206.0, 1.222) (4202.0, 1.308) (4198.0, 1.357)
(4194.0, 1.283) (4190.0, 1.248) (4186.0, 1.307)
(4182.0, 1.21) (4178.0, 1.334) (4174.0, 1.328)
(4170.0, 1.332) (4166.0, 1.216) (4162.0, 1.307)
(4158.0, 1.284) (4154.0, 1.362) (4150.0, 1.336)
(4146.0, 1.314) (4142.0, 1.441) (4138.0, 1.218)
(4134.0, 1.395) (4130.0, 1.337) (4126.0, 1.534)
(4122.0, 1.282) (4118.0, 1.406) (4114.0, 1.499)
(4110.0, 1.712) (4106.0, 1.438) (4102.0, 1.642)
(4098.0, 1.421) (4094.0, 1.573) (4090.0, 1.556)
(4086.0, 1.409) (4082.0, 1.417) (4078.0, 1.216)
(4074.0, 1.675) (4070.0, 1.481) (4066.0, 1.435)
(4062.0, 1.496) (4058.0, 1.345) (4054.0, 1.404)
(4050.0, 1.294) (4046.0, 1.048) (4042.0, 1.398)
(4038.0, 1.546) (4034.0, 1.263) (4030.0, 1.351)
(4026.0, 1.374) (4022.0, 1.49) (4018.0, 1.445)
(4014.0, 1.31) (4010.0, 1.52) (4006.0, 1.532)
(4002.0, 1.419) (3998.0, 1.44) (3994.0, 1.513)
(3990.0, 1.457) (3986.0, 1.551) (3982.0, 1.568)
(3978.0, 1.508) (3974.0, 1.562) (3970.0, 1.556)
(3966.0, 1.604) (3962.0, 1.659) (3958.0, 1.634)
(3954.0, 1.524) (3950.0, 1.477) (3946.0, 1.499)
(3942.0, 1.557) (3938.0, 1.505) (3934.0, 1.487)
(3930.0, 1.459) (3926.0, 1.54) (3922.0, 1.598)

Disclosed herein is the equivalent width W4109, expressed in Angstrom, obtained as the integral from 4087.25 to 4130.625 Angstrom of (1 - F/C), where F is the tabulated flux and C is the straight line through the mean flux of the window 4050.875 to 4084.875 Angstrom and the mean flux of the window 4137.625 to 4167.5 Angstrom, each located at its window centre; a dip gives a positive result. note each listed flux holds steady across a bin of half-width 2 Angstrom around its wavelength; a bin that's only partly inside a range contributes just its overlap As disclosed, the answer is -3.79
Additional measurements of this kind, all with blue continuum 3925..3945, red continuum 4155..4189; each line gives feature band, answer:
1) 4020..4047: 1.02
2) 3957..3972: -1.33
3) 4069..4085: -0.75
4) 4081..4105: -2.49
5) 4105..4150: -2.71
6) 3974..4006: -0.94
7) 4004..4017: -0.13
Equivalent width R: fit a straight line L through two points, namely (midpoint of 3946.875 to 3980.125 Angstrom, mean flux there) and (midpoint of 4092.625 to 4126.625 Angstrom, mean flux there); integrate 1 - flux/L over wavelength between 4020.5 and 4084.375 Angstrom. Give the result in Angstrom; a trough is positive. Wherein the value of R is 5.6 Angstrom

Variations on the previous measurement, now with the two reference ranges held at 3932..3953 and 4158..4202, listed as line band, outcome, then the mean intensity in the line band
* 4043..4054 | 1.38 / 1.23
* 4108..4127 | -1.90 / 1.48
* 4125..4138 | -0.44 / 1.38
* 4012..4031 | 0.51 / 1.4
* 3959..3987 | -1.84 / 1.58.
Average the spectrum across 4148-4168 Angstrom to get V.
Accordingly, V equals 1.3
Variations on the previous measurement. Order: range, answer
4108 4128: 1.49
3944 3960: 1.53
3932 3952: 1.51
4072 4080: 1.45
